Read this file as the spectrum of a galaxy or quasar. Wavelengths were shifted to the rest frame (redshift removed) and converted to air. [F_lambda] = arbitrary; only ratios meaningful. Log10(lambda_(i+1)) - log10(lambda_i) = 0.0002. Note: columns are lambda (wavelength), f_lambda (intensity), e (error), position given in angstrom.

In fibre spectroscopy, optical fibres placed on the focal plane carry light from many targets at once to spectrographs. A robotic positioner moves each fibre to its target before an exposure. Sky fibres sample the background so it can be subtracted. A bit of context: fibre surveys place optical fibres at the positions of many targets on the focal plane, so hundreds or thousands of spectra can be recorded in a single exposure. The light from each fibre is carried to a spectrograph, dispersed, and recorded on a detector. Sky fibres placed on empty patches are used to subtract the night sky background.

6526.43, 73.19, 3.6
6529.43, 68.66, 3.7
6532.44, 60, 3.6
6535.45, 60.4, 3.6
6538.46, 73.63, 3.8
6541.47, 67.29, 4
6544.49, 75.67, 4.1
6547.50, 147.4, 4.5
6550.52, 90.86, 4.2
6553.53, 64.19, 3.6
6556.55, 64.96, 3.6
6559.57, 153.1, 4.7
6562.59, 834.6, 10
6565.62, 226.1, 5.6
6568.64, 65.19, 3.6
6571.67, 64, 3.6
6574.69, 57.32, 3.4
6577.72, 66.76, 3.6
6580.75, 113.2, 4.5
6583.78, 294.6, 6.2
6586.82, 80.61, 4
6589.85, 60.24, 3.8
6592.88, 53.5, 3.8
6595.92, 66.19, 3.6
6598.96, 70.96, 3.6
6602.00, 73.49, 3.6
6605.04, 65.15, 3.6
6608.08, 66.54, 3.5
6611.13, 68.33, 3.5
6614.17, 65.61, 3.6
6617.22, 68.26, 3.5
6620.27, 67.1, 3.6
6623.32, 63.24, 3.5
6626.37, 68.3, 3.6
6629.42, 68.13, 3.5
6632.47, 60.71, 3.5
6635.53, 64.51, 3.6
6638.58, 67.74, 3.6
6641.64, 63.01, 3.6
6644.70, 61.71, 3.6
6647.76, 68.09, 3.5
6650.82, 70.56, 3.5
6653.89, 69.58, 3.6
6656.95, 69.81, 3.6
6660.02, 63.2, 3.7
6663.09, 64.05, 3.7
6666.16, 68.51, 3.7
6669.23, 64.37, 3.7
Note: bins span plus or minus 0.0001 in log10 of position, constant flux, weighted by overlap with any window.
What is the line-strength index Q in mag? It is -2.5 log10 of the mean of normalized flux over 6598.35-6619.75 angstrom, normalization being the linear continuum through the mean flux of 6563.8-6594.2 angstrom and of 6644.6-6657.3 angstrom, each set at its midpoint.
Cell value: 0.37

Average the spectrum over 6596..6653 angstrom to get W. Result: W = 66.8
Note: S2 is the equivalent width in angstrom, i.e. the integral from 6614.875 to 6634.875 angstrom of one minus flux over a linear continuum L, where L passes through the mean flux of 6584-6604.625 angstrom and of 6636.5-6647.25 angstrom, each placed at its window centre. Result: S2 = 1.3 angstrom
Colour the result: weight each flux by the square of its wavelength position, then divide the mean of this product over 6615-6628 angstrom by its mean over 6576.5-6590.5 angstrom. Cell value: 0.5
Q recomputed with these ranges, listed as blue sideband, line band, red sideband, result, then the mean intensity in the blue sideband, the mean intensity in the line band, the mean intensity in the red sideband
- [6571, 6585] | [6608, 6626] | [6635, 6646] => 0.260 mag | 119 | 66.6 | 64.3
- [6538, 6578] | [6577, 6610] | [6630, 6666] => 0.280 mag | 151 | 92.2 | 65.9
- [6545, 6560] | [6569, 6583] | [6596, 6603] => -0.030 mag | 98.7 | 86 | 70.9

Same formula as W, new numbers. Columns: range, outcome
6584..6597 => 88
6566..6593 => 103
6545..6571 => 196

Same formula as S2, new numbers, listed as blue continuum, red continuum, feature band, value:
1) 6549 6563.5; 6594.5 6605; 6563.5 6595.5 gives 4.6 angstrom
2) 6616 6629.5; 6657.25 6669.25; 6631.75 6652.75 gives 0.3 angstrom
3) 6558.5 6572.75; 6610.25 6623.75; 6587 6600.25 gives 8.0 angstrom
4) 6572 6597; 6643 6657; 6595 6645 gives 9.0 angstrom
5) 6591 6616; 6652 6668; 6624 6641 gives 0.3 angstrom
